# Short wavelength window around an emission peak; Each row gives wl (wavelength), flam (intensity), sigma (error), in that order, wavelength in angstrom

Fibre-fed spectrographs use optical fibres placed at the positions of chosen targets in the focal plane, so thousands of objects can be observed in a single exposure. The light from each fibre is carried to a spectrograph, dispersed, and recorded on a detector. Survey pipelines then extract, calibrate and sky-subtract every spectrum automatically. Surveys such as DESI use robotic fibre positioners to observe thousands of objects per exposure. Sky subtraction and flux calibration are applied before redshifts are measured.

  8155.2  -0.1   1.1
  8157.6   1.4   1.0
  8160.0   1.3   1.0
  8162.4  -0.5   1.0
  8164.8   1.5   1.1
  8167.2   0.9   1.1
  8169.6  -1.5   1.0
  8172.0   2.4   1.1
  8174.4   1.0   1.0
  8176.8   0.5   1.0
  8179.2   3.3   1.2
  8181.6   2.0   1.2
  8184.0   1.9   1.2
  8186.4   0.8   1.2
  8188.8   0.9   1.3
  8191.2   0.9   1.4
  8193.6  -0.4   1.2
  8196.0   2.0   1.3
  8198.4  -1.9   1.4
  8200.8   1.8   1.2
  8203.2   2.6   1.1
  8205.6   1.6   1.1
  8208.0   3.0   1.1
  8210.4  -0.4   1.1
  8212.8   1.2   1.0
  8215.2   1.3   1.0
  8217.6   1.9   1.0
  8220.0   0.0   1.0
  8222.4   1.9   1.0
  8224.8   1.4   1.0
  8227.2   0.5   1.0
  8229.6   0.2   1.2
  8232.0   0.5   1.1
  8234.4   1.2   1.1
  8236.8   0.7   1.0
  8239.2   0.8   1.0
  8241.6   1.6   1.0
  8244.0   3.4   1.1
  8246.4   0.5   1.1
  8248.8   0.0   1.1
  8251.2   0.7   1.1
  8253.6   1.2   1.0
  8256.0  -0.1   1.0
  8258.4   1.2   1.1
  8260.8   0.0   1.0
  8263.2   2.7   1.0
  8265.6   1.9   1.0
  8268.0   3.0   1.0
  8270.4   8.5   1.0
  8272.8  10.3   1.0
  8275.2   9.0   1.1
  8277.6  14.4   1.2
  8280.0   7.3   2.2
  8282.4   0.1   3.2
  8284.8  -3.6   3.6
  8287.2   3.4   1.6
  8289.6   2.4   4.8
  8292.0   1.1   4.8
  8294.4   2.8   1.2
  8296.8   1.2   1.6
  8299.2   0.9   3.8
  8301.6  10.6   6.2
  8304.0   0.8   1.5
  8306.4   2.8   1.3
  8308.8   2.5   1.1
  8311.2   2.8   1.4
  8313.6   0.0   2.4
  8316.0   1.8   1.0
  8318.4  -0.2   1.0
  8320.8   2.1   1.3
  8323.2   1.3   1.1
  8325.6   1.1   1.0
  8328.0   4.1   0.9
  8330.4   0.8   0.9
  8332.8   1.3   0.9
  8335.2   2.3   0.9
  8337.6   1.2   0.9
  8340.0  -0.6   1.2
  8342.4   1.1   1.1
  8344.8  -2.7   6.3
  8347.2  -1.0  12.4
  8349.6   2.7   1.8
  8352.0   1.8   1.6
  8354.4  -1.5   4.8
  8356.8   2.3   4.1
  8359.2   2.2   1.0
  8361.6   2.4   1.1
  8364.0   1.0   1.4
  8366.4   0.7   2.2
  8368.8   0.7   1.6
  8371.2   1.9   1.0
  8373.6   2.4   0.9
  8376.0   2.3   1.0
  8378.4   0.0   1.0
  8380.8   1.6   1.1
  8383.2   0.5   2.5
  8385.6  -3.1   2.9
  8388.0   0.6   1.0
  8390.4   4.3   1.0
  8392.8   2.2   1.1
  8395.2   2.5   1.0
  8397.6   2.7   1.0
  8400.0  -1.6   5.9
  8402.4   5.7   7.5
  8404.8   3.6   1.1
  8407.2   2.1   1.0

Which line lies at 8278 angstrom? [O II]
